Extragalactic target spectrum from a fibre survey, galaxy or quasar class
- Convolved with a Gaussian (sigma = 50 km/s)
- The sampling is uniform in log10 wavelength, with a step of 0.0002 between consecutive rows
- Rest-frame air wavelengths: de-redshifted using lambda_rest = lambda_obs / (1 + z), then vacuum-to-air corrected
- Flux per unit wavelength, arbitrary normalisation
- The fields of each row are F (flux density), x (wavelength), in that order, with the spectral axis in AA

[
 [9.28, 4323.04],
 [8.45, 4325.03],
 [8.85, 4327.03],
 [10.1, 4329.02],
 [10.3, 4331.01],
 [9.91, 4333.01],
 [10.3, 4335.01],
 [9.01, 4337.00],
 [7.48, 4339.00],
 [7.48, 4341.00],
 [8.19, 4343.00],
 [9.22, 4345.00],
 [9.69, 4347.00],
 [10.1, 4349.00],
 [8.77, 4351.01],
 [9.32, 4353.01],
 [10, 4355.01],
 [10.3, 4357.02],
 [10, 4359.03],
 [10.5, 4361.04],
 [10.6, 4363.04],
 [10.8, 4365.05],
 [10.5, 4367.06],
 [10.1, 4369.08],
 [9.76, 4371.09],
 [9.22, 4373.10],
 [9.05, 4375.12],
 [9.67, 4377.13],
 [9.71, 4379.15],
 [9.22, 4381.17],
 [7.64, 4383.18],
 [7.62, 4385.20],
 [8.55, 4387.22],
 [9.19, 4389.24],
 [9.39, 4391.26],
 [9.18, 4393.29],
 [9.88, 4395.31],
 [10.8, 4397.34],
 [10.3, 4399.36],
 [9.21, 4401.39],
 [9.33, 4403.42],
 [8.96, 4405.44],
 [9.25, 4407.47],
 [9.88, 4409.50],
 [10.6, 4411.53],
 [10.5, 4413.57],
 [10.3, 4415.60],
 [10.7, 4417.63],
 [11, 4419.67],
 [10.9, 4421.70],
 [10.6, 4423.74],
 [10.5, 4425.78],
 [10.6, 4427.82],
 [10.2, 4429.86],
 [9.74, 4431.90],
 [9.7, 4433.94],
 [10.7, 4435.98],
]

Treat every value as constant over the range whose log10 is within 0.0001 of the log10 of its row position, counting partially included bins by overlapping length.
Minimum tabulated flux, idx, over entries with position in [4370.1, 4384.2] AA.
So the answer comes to 7.64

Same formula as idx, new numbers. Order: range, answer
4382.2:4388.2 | 7.62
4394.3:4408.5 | 8.96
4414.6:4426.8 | 10.3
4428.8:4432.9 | 9.74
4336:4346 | 7.48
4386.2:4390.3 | 8.55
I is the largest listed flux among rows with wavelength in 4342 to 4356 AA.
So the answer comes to 10.1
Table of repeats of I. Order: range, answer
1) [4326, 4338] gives 10.3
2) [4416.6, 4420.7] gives 11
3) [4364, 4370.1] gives 10.8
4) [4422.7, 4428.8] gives 10.6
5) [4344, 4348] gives 9.69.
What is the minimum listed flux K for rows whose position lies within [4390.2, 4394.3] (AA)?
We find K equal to 9.18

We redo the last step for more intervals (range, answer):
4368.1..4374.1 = 9.22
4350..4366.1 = 8.77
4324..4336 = 8.45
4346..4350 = 9.69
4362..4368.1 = 10.5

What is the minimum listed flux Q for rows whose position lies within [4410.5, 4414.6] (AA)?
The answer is 10.5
